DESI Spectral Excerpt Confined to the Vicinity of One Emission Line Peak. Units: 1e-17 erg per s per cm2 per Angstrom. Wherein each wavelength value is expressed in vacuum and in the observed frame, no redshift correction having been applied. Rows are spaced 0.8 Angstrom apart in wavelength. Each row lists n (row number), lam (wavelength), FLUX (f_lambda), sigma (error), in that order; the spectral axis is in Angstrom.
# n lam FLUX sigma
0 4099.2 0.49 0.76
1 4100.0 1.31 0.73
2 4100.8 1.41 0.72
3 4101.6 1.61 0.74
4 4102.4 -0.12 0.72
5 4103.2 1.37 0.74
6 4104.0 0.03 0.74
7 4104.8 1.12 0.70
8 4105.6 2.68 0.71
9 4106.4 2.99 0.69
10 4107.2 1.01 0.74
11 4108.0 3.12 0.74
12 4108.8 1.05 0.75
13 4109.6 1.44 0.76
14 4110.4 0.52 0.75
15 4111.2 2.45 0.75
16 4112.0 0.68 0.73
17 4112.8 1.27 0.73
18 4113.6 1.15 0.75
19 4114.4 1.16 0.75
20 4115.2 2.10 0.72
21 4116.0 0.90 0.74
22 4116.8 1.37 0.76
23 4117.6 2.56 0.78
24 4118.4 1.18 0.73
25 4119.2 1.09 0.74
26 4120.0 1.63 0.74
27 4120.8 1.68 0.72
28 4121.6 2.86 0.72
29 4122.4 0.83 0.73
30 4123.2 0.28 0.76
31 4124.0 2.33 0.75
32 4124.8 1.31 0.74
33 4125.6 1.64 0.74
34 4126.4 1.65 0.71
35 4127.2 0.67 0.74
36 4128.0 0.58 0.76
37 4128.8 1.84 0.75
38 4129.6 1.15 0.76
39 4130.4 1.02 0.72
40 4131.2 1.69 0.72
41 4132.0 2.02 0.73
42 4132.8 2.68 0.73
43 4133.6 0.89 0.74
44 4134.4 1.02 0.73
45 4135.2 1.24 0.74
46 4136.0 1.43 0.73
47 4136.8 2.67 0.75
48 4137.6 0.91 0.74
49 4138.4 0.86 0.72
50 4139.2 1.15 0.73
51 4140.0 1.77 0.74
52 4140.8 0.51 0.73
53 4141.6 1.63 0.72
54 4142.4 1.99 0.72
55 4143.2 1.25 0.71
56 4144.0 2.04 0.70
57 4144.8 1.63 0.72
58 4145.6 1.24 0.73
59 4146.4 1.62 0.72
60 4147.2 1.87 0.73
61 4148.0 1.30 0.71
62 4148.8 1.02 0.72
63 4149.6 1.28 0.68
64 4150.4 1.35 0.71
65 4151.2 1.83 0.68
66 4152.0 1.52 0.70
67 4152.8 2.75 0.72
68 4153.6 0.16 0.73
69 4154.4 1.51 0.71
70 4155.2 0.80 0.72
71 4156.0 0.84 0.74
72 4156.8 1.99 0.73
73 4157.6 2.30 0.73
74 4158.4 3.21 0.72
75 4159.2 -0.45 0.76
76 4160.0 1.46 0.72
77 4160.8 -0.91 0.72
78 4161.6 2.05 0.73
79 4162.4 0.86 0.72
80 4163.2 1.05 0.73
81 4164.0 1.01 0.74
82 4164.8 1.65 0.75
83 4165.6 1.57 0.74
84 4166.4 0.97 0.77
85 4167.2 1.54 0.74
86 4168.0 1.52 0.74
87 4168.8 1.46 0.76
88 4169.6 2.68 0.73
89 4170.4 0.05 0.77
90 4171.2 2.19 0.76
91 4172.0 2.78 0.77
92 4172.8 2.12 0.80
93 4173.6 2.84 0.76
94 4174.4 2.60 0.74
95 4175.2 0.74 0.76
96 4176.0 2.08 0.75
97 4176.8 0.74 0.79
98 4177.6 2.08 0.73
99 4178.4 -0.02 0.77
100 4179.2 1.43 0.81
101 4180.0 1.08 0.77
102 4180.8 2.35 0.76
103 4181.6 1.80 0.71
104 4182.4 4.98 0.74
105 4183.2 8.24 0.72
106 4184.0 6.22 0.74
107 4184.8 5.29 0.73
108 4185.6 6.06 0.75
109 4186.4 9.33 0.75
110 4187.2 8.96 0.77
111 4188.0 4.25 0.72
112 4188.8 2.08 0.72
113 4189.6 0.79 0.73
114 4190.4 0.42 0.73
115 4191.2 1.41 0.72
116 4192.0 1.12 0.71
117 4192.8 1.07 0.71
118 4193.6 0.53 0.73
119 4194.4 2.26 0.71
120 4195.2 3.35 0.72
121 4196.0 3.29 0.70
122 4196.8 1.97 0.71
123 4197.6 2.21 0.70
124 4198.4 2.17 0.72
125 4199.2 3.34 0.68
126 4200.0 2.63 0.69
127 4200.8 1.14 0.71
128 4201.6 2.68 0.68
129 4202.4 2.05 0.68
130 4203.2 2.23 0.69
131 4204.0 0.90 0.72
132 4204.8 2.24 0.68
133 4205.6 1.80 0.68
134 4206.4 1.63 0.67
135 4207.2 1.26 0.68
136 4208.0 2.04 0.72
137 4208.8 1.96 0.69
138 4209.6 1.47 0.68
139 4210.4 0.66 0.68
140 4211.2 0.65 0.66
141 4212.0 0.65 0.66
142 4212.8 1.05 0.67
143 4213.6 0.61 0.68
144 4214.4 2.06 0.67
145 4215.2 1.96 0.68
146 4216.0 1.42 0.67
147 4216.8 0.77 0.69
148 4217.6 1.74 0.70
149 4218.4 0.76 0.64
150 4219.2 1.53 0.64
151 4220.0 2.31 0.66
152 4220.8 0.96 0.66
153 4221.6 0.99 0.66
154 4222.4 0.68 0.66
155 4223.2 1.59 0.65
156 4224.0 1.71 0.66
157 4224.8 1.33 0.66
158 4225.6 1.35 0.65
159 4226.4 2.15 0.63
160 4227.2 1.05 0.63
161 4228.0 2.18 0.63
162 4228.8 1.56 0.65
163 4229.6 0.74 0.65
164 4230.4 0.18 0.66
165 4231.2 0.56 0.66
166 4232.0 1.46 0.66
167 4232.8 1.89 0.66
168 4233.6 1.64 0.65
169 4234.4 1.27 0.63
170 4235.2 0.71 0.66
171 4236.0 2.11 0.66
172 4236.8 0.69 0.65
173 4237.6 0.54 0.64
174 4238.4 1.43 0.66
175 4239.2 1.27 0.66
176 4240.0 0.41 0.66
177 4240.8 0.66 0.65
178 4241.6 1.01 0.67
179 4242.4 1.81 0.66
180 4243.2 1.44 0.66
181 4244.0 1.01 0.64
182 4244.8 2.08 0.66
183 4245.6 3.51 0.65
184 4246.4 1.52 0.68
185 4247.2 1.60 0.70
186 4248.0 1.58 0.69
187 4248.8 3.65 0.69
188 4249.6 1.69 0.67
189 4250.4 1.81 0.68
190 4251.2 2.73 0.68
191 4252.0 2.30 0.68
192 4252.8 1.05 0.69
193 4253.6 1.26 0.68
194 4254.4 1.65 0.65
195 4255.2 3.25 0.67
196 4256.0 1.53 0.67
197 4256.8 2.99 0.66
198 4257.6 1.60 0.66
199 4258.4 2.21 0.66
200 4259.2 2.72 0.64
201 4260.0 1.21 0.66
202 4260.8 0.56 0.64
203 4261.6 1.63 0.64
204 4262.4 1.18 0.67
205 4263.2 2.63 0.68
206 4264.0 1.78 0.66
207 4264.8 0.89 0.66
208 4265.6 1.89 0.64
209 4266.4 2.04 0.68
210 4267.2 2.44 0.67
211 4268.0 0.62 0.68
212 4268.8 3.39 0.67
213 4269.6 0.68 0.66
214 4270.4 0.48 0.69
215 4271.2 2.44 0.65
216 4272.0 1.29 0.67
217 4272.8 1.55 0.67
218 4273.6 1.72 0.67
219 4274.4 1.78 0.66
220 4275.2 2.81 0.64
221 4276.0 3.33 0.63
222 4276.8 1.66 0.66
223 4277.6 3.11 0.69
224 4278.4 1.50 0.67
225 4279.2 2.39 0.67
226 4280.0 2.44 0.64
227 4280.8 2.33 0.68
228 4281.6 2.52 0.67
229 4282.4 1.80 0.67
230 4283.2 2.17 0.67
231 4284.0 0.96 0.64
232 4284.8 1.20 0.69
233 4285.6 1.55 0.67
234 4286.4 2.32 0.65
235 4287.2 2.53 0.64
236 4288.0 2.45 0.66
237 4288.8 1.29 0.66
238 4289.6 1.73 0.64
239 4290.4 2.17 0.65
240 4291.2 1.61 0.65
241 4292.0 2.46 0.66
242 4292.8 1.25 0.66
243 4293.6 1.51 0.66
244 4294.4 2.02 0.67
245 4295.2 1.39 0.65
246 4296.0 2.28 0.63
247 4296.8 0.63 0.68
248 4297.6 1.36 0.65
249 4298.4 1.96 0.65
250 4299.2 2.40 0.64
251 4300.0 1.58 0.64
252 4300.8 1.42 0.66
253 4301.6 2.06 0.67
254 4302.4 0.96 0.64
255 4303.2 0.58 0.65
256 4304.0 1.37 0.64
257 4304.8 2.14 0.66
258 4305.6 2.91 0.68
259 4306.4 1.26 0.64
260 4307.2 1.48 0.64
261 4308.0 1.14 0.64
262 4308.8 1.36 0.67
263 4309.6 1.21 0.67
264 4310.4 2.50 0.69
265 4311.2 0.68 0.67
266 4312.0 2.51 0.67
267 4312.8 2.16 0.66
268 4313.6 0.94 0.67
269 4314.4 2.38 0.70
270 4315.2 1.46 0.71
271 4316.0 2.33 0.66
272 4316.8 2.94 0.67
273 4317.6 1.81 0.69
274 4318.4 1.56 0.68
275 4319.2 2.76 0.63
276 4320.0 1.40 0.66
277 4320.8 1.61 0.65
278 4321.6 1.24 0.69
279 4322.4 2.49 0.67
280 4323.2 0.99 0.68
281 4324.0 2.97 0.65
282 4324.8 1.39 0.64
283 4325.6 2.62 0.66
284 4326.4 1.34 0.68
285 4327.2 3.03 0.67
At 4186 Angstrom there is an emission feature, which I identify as [O II]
